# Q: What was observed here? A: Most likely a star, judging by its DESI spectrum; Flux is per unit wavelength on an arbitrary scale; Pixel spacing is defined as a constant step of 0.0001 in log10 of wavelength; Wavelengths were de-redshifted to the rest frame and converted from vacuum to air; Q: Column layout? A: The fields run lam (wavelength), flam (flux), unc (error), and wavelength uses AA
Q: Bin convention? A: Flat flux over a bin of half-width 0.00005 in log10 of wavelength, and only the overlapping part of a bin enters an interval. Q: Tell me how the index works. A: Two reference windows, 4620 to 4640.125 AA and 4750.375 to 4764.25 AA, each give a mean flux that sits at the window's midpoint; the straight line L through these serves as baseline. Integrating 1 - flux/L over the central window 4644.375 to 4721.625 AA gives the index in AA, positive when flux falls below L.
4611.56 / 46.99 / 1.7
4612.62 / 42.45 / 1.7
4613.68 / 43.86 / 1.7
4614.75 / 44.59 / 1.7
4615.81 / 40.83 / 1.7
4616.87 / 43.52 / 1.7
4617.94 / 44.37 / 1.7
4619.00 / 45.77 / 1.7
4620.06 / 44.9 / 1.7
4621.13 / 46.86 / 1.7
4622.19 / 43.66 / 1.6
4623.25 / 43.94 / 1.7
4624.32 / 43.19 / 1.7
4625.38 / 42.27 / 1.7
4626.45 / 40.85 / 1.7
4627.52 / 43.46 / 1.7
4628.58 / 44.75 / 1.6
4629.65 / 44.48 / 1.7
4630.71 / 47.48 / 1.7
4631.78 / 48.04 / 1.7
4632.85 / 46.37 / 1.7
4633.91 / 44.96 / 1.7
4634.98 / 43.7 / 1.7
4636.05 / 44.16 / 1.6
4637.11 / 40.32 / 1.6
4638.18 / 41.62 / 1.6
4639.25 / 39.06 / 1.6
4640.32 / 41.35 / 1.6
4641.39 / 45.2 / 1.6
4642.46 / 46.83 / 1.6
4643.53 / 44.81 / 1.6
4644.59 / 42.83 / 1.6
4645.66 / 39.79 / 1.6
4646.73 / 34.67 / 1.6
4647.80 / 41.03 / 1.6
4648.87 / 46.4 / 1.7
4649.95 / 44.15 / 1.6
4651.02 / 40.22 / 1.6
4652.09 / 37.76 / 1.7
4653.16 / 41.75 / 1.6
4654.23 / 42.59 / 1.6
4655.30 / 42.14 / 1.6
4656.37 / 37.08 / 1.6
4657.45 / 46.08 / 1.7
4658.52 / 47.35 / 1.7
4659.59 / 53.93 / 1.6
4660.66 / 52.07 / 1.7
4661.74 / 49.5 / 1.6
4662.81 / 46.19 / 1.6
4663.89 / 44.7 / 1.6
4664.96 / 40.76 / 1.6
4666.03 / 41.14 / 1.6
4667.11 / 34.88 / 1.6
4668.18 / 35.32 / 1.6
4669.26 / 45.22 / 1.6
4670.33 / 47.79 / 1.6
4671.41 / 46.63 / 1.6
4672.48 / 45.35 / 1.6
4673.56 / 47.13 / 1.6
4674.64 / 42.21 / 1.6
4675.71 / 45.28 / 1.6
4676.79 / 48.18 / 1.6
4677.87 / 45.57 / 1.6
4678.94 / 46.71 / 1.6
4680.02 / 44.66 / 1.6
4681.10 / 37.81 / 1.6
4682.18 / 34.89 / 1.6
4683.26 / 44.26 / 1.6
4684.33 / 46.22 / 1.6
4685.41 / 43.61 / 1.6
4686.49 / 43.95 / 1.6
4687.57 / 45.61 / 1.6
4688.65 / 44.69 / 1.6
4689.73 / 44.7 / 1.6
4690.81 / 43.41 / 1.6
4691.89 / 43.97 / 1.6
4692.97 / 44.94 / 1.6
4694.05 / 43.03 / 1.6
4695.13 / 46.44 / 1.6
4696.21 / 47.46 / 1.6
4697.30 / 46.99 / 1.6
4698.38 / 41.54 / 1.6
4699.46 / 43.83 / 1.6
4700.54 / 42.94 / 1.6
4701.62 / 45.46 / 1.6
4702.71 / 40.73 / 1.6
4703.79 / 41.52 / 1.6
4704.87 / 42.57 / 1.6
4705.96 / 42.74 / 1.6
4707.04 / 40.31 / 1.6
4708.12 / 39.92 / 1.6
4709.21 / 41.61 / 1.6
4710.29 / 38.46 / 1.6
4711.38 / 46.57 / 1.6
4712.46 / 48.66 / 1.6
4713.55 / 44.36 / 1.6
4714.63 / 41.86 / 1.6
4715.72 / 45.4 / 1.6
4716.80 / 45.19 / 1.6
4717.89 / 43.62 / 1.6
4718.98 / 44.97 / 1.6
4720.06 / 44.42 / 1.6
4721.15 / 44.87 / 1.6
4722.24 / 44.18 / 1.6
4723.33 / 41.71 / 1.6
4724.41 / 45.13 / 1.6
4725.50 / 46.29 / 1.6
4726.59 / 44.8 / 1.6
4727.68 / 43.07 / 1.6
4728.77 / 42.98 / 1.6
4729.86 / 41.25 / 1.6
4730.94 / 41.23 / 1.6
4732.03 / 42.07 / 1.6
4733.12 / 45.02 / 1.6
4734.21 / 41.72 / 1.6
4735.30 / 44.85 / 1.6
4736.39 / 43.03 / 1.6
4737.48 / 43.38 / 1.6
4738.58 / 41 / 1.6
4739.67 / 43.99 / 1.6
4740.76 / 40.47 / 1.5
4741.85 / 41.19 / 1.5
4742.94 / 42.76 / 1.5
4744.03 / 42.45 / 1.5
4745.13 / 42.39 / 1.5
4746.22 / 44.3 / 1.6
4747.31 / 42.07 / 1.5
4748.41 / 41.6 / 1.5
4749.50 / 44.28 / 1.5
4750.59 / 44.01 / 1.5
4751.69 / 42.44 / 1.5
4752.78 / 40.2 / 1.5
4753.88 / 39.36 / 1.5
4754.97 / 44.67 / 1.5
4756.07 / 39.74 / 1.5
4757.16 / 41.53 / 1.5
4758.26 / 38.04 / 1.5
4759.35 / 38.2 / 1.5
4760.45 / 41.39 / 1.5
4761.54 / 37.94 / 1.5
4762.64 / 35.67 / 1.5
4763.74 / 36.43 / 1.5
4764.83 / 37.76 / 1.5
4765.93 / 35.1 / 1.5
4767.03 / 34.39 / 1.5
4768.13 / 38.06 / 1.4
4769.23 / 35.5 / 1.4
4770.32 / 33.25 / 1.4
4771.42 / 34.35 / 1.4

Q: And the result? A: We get -2.7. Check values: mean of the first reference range 43.8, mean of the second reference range 39.9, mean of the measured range 43.6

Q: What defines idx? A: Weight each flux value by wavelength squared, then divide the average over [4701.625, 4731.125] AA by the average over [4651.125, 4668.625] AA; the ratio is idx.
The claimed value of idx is 1.0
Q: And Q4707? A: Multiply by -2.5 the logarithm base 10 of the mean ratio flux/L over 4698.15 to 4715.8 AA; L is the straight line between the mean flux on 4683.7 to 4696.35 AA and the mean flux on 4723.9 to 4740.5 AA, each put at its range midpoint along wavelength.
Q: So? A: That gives 0.03 mag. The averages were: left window 44.8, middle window 42.8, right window 43.3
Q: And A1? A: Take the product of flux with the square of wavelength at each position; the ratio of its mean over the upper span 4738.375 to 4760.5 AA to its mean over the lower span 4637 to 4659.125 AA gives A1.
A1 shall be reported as 1.0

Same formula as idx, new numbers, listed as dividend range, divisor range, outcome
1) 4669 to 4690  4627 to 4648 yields 1.05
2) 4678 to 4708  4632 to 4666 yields 1.02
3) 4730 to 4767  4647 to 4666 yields 0.97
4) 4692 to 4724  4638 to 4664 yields 1.03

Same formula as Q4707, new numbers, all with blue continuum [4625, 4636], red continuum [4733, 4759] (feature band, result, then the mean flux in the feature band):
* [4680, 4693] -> 0.01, 43.2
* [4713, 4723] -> -0.04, 44.2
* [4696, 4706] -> -0.01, 43.5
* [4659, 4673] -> -0.03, 44.9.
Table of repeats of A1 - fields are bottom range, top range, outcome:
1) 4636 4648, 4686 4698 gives 1.10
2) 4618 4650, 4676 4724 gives 1.03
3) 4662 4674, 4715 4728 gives 1.05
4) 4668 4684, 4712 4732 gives 1.02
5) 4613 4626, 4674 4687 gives 1.02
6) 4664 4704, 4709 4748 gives 1.01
